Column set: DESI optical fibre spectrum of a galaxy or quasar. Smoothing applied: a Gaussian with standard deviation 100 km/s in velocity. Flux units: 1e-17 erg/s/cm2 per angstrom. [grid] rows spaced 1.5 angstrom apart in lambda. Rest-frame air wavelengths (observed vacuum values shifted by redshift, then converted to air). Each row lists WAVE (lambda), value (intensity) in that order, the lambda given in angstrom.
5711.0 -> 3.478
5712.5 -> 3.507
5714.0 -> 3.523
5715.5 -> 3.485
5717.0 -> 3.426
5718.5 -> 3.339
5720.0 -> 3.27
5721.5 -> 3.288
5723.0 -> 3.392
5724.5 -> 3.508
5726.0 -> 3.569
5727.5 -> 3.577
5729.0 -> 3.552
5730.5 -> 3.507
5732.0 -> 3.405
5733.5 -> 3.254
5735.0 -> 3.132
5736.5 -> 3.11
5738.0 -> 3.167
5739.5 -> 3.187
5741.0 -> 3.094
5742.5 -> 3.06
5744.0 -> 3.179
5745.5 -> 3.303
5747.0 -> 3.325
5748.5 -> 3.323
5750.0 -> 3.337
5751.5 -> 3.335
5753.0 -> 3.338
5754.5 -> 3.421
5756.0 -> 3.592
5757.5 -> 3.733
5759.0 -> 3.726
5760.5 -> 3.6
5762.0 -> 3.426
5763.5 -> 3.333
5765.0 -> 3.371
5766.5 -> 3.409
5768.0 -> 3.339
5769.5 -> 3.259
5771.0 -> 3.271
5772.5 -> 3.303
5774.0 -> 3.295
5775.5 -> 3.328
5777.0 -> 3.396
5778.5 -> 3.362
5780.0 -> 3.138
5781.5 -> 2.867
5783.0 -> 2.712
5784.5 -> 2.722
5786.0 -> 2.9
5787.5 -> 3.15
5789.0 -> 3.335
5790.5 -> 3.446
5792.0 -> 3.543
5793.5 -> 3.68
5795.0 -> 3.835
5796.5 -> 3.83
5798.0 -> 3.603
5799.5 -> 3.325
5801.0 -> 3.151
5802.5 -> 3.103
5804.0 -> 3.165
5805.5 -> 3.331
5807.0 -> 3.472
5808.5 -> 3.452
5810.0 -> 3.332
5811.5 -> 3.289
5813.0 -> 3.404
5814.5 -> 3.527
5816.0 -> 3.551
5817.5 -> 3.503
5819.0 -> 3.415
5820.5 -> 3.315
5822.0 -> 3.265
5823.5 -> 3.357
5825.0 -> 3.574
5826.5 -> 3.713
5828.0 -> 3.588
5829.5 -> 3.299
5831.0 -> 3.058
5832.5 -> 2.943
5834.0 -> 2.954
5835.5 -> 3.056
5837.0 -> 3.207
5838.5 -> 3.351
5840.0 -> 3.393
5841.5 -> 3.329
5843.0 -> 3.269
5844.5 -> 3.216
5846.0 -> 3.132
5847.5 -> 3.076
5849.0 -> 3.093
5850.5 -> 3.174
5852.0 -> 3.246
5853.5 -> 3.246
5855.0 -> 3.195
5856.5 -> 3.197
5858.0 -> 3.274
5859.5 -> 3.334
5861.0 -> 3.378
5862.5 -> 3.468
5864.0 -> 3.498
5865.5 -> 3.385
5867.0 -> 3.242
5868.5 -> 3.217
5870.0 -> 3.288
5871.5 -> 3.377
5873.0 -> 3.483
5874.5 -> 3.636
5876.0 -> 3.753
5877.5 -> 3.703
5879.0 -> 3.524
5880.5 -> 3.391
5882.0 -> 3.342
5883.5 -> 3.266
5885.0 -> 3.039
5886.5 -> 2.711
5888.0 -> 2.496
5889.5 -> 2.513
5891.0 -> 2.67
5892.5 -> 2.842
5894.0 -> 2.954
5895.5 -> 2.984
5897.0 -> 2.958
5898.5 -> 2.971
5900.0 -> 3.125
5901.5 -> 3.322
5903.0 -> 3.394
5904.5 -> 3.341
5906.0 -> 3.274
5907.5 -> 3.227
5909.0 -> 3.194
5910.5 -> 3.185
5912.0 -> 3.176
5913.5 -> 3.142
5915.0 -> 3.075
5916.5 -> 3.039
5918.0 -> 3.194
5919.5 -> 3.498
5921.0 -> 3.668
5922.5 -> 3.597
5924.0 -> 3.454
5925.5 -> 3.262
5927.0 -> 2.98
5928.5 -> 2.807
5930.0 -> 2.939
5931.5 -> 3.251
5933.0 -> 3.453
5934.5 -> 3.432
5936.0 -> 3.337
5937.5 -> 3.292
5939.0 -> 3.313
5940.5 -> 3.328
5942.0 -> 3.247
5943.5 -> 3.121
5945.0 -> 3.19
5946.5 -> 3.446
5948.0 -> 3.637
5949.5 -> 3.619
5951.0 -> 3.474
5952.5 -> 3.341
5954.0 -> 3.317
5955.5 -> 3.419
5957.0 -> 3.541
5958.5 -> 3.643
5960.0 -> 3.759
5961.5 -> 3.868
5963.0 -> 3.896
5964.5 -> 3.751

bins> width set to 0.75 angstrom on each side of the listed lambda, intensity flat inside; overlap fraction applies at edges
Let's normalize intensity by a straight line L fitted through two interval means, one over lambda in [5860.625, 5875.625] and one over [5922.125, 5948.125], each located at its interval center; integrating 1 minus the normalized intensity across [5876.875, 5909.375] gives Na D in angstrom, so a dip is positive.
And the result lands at 2.5 angstrom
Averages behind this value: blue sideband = 3.41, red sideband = 3.27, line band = 3.1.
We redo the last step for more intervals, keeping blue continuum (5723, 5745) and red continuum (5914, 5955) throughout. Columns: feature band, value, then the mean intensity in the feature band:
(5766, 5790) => 1.0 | 3.17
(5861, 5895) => 0.9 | 3.22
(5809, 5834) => -0.5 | 3.37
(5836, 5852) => 0.4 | 3.22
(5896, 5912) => 0.5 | 3.19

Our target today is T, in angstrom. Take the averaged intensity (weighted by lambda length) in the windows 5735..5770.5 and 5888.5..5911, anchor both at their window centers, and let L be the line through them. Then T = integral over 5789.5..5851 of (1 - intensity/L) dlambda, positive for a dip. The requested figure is -2.7 angstrom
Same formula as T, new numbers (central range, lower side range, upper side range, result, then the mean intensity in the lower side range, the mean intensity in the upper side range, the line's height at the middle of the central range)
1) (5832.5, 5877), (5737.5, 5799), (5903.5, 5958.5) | 0.4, 3.33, 3.31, 3.32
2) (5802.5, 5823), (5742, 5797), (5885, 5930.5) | -0.7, 3.34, 3.1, 3.26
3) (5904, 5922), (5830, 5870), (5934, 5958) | 0.4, 3.23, 3.38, 3.33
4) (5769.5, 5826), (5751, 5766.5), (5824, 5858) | 0.6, 3.49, 3.24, 3.37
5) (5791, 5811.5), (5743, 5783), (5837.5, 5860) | -0.9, 3.34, 3.23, 3.29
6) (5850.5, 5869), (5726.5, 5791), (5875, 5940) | -0.5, 3.29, 3.19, 3.22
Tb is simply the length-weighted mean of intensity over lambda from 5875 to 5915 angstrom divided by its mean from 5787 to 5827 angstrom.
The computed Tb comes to 0.9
